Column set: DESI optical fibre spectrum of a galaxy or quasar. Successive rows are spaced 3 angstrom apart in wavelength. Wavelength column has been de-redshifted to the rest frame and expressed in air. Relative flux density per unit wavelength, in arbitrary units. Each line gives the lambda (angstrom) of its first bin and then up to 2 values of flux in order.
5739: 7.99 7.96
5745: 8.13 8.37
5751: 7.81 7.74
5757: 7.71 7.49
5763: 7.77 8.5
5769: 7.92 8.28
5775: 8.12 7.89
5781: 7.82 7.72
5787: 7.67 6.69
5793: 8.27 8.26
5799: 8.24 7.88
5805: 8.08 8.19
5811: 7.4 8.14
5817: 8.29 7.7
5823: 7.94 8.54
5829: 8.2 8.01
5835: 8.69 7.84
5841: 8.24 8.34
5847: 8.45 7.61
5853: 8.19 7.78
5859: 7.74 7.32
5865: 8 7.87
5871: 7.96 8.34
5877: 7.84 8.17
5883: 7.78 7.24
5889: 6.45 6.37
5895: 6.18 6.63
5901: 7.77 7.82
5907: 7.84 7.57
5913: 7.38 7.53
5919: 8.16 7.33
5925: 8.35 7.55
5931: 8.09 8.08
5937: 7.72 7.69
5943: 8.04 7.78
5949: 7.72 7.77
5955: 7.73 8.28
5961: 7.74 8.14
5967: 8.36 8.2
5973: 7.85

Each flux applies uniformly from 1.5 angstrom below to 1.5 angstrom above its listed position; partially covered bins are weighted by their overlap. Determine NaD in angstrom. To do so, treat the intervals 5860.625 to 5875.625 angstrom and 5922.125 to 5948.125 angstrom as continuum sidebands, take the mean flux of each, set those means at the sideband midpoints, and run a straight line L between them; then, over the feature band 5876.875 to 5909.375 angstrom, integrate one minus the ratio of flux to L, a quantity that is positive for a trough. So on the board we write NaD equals 2.59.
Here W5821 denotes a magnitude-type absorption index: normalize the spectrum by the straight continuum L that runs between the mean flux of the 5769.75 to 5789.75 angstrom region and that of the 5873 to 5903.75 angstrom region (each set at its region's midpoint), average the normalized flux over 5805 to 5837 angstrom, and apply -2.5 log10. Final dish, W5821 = -0.066 mag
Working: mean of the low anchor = 7.84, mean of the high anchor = 7.28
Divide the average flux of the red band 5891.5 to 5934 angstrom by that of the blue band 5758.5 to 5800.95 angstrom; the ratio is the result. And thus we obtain 1.0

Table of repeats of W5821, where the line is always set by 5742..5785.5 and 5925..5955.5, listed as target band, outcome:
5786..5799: 0.020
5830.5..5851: -0.038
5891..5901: 0.191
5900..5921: 0.021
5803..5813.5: 0.001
